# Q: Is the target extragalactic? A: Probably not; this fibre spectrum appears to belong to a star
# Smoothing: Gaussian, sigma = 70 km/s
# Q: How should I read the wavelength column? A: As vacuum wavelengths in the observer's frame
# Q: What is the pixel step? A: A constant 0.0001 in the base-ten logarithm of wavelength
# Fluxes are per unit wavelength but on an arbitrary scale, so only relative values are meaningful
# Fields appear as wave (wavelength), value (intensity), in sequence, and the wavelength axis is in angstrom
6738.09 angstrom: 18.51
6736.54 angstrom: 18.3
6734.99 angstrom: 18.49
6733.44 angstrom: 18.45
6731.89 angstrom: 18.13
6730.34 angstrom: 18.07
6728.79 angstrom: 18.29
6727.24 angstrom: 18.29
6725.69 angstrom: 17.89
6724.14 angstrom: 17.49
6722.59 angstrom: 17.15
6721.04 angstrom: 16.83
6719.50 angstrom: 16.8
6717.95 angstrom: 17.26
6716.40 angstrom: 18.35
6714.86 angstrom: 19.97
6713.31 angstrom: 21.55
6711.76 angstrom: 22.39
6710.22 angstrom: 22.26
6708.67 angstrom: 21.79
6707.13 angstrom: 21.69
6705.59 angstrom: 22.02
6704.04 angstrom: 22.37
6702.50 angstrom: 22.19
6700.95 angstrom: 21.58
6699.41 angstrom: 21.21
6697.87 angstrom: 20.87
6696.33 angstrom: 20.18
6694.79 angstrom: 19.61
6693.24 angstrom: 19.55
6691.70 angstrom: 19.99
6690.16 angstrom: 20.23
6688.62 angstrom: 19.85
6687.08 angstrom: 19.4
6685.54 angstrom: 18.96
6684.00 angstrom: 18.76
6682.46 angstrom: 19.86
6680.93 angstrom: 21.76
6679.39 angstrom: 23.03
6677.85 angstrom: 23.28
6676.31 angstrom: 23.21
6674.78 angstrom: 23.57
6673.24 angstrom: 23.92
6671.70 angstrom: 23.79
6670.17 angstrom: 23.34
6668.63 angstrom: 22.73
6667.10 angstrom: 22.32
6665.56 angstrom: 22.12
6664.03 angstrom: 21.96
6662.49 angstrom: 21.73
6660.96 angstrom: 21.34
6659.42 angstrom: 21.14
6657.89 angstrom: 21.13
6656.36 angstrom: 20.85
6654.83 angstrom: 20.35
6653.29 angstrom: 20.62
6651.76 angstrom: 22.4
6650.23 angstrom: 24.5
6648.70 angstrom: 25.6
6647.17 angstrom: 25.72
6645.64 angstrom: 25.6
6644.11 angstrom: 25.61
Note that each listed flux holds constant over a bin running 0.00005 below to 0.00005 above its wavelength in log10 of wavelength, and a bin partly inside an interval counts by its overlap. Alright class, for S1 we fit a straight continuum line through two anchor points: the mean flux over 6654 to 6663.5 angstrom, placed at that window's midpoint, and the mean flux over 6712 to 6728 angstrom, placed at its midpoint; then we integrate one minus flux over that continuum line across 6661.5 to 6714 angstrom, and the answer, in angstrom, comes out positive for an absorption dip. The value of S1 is -4.8 angstrom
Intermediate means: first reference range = 21.1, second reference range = 18.3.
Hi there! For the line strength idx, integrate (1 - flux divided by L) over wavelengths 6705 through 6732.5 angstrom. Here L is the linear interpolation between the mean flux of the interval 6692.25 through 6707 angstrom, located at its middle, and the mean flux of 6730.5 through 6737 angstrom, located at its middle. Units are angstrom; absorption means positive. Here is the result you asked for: 0.48 angstrom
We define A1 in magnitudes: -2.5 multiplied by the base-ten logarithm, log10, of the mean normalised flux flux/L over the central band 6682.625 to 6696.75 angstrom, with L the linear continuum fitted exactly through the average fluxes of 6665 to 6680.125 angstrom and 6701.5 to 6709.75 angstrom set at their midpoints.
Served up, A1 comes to 0.15 mag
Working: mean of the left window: 23.1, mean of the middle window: 19.6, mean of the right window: 22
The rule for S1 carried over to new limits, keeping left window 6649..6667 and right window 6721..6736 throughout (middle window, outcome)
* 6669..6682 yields -1.4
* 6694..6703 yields -0.6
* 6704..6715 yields -1.6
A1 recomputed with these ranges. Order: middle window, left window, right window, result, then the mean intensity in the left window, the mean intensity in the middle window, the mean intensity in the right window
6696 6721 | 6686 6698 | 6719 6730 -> -0.11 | 19.9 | 20.7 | 17.6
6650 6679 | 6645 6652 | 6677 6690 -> 0.03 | 24.9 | 22.3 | 20.6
